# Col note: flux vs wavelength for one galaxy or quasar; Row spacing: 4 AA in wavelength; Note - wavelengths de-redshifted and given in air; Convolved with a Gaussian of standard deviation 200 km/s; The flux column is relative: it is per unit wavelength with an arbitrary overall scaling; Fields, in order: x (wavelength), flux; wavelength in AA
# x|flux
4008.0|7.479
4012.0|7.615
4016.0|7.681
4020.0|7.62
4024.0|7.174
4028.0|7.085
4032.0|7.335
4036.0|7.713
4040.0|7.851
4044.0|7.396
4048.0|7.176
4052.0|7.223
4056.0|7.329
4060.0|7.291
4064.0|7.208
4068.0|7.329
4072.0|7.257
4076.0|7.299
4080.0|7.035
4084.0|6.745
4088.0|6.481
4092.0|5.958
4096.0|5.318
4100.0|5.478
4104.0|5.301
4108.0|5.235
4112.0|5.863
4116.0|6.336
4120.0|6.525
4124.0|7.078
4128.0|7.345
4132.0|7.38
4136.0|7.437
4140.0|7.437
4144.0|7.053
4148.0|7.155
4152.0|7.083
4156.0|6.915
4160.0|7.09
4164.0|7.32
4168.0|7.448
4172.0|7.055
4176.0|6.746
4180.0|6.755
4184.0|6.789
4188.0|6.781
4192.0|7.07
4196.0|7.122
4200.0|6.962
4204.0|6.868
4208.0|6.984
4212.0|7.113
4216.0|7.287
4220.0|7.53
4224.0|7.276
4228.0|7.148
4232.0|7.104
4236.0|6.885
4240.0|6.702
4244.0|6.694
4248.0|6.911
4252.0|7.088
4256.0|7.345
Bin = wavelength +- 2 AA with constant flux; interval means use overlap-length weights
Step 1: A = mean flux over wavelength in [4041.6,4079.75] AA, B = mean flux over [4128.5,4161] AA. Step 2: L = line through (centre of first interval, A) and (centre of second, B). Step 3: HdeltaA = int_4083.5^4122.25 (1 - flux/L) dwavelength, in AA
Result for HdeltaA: 7.2 AA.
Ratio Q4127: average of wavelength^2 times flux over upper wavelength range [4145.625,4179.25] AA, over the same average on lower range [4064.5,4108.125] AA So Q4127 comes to 1.2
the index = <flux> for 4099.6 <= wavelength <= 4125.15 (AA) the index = 5.97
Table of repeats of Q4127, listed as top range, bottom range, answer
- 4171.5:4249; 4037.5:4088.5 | 1.04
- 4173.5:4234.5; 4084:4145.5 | 1.14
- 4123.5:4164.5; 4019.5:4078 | 1.03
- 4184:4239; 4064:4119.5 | 1.19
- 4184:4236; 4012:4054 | 1.04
